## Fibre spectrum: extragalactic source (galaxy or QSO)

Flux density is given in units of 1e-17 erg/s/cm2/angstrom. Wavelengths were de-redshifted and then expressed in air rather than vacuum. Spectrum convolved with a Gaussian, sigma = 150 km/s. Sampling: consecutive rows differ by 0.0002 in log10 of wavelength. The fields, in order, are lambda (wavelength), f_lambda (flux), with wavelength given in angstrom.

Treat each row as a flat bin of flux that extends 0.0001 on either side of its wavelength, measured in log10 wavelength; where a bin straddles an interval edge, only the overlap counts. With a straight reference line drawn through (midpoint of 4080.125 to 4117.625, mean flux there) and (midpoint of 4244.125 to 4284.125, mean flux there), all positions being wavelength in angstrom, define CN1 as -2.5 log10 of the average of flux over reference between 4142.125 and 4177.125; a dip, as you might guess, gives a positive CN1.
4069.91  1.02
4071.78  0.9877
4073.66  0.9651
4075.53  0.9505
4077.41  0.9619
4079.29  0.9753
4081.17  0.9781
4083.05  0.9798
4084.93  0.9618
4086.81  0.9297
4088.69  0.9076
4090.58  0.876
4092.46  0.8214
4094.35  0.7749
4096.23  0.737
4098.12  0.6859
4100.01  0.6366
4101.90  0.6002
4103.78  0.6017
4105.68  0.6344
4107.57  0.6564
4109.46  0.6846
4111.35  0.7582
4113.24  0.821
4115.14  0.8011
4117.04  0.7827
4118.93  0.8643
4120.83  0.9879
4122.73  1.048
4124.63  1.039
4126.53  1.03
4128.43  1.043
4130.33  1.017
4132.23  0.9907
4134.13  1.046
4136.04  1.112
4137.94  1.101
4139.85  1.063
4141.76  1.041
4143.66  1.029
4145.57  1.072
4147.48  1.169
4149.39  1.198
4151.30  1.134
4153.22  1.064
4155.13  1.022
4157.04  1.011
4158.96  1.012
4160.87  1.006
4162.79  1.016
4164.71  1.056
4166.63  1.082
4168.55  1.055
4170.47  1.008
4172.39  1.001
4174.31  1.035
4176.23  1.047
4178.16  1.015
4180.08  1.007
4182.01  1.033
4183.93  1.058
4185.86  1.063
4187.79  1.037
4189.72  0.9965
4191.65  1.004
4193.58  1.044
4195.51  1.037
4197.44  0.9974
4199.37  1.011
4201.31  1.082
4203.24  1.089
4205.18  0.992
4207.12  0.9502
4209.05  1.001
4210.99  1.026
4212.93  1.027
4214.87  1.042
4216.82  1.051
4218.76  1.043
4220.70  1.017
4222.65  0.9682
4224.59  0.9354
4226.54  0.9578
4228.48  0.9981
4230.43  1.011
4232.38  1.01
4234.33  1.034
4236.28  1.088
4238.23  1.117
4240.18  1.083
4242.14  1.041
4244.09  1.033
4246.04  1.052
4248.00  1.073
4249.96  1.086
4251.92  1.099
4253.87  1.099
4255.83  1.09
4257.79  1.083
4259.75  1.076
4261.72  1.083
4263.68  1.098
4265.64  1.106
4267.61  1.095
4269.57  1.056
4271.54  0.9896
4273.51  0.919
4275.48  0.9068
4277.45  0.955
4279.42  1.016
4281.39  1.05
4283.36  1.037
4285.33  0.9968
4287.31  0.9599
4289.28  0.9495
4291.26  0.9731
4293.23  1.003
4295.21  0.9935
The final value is -0.20 mag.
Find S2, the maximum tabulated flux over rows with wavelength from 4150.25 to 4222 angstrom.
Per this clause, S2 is 1.134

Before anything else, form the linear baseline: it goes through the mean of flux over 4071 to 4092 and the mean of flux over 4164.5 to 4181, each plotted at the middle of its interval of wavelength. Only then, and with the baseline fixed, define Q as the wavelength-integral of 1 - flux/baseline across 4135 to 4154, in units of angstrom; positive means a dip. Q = -1.72 angstrom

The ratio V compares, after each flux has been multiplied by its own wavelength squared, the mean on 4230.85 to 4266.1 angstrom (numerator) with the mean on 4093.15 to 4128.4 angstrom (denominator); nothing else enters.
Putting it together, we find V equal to 1.4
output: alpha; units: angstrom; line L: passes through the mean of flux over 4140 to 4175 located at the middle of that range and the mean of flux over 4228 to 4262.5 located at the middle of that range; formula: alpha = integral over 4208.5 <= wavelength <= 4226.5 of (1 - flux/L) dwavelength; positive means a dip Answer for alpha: 0.9 angstrom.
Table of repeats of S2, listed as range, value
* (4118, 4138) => 1.112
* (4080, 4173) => 1.198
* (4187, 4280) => 1.117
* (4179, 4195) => 1.063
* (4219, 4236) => 1.034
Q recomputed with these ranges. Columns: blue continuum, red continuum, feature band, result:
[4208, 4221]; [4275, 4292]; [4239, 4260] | -1.40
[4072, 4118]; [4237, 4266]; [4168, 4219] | -2.39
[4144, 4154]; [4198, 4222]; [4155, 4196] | 1.91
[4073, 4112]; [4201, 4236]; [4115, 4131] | -1.90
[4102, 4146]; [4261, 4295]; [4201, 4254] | -2.98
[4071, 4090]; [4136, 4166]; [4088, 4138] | 7.98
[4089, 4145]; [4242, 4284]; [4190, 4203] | -0.83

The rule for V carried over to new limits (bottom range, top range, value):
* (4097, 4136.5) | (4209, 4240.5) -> 1.27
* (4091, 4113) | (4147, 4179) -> 1.55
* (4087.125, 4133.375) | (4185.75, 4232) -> 1.28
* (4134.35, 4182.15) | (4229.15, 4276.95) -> 1.04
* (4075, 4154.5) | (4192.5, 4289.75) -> 1.19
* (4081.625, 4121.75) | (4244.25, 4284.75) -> 1.44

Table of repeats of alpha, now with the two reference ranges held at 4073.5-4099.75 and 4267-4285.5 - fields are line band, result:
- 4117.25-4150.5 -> -4.8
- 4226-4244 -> -1.2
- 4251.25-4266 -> -1.5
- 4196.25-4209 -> -0.9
